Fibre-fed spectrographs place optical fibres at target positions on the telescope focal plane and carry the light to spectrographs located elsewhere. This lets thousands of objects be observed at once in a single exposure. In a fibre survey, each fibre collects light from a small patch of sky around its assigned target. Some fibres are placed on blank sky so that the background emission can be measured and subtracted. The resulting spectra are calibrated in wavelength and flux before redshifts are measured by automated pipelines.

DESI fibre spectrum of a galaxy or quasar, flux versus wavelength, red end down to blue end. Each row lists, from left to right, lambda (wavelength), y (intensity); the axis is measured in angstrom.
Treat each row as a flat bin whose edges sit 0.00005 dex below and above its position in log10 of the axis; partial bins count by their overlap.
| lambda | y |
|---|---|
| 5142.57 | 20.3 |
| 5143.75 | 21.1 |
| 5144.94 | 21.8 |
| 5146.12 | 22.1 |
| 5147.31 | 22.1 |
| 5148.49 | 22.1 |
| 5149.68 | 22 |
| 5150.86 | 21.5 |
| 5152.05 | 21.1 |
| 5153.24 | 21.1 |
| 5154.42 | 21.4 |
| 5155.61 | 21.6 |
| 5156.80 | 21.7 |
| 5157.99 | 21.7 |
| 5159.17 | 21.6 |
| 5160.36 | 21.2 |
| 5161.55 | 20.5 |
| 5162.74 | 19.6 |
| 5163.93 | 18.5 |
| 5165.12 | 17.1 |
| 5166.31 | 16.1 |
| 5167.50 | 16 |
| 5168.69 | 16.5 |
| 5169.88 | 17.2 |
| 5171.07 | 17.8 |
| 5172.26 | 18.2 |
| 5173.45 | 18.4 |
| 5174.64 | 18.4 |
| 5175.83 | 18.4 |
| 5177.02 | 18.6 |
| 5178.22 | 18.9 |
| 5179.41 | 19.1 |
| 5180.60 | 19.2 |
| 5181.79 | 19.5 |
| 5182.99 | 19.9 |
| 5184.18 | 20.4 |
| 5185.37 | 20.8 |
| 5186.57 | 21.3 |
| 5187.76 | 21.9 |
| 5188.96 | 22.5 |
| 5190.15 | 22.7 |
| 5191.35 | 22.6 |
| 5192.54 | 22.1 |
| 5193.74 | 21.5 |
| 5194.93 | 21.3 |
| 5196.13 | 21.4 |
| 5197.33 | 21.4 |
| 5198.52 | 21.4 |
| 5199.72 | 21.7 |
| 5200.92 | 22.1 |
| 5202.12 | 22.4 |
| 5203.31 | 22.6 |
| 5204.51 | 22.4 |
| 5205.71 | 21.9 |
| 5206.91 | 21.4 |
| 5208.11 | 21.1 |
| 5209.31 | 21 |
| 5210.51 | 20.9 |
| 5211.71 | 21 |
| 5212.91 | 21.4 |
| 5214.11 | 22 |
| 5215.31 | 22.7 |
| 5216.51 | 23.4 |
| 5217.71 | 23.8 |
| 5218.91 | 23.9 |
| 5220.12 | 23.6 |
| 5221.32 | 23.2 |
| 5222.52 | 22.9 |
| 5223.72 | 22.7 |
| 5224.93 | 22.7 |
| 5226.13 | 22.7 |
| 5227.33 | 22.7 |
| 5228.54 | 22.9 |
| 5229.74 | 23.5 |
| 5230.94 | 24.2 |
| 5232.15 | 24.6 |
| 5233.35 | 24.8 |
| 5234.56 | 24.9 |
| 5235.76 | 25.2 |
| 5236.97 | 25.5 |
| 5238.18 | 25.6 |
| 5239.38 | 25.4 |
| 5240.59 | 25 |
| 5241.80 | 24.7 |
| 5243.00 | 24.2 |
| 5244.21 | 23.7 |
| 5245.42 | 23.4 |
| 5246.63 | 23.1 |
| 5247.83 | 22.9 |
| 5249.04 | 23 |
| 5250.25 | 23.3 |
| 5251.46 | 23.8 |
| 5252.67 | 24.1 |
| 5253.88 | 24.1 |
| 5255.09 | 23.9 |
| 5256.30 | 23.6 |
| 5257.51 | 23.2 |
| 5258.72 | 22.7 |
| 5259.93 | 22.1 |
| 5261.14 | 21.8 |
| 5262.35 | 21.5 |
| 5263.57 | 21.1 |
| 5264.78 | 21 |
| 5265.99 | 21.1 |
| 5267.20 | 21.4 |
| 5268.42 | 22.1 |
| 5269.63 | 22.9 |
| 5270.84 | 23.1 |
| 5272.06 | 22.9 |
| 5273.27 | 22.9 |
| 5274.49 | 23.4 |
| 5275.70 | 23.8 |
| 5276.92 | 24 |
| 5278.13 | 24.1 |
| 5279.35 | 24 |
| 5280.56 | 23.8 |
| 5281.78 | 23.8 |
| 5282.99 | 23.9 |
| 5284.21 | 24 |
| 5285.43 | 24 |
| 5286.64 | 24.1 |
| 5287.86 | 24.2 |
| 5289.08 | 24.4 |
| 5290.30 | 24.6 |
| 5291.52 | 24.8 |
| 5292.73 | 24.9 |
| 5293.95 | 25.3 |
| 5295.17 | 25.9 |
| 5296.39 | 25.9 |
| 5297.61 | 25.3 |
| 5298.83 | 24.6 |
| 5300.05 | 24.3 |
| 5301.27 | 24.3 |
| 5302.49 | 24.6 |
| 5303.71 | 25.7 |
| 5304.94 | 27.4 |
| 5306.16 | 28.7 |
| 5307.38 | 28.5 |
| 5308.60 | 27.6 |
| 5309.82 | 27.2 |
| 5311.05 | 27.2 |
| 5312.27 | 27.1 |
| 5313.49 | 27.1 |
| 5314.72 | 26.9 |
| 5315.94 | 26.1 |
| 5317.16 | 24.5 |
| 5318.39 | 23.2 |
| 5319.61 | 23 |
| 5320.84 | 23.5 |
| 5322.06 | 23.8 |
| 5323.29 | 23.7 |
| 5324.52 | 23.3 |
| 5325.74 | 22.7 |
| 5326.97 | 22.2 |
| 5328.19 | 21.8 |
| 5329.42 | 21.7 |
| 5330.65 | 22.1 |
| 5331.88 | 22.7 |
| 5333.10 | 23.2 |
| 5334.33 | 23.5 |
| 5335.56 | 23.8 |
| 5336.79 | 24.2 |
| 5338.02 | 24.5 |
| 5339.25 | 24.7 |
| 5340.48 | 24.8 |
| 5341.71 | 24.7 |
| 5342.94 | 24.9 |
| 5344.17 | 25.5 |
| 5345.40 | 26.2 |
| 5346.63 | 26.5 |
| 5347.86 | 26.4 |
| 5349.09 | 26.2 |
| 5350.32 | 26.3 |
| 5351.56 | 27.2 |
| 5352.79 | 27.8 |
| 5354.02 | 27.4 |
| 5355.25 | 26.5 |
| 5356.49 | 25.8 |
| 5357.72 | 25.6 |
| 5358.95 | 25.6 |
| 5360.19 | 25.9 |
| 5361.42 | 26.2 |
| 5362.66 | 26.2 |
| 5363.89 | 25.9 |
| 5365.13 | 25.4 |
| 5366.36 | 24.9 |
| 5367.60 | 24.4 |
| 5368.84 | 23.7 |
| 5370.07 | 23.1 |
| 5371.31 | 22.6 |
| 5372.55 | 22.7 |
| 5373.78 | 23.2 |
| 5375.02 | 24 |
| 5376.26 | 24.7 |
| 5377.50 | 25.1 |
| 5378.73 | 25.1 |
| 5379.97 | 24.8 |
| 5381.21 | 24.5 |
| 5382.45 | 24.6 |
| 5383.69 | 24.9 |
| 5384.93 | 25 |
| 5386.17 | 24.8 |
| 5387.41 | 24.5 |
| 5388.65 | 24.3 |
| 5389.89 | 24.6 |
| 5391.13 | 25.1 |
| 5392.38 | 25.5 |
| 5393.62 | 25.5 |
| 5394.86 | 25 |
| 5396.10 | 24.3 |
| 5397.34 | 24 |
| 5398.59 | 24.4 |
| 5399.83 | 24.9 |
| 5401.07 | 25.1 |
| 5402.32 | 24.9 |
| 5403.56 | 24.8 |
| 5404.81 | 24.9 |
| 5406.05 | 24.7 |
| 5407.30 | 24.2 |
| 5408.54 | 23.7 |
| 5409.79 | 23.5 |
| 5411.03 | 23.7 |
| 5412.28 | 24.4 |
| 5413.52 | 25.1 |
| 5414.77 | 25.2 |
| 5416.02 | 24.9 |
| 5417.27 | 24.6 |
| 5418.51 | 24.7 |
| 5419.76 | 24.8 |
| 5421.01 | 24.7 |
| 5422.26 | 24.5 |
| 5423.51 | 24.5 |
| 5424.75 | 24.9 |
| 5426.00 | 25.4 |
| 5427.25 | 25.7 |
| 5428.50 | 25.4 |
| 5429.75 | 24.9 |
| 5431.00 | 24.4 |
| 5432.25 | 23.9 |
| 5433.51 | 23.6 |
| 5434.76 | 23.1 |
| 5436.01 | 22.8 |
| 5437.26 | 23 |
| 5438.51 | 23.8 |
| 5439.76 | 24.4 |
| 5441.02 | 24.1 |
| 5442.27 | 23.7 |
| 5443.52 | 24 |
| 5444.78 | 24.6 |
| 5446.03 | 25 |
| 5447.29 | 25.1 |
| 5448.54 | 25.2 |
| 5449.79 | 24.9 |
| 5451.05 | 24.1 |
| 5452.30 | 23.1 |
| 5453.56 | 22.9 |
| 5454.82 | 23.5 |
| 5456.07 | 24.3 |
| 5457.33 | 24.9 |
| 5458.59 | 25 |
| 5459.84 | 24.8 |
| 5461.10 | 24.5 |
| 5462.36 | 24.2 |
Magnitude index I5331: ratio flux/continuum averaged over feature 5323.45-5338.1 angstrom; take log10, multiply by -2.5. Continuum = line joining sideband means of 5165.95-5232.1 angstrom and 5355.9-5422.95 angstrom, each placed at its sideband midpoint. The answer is 0.031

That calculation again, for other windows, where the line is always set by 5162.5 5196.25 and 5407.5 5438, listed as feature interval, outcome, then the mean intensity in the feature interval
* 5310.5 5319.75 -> -0.16 mag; 25.8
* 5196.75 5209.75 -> -0.09 mag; 21.8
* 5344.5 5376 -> -0.10 mag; 25.4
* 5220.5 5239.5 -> -0.17 mag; 23.9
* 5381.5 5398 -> -0.05 mag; 24.8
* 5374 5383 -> -0.05 mag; 24.6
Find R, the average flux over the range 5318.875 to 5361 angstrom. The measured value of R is 24.6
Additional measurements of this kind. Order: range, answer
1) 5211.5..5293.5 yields 23.5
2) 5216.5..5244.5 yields 24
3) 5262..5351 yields 24.4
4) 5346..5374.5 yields 25.5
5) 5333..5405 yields 25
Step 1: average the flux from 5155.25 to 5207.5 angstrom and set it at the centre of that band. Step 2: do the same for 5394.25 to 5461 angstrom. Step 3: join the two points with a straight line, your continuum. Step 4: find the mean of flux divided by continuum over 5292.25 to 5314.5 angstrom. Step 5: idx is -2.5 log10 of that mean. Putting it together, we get -0.17 mag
